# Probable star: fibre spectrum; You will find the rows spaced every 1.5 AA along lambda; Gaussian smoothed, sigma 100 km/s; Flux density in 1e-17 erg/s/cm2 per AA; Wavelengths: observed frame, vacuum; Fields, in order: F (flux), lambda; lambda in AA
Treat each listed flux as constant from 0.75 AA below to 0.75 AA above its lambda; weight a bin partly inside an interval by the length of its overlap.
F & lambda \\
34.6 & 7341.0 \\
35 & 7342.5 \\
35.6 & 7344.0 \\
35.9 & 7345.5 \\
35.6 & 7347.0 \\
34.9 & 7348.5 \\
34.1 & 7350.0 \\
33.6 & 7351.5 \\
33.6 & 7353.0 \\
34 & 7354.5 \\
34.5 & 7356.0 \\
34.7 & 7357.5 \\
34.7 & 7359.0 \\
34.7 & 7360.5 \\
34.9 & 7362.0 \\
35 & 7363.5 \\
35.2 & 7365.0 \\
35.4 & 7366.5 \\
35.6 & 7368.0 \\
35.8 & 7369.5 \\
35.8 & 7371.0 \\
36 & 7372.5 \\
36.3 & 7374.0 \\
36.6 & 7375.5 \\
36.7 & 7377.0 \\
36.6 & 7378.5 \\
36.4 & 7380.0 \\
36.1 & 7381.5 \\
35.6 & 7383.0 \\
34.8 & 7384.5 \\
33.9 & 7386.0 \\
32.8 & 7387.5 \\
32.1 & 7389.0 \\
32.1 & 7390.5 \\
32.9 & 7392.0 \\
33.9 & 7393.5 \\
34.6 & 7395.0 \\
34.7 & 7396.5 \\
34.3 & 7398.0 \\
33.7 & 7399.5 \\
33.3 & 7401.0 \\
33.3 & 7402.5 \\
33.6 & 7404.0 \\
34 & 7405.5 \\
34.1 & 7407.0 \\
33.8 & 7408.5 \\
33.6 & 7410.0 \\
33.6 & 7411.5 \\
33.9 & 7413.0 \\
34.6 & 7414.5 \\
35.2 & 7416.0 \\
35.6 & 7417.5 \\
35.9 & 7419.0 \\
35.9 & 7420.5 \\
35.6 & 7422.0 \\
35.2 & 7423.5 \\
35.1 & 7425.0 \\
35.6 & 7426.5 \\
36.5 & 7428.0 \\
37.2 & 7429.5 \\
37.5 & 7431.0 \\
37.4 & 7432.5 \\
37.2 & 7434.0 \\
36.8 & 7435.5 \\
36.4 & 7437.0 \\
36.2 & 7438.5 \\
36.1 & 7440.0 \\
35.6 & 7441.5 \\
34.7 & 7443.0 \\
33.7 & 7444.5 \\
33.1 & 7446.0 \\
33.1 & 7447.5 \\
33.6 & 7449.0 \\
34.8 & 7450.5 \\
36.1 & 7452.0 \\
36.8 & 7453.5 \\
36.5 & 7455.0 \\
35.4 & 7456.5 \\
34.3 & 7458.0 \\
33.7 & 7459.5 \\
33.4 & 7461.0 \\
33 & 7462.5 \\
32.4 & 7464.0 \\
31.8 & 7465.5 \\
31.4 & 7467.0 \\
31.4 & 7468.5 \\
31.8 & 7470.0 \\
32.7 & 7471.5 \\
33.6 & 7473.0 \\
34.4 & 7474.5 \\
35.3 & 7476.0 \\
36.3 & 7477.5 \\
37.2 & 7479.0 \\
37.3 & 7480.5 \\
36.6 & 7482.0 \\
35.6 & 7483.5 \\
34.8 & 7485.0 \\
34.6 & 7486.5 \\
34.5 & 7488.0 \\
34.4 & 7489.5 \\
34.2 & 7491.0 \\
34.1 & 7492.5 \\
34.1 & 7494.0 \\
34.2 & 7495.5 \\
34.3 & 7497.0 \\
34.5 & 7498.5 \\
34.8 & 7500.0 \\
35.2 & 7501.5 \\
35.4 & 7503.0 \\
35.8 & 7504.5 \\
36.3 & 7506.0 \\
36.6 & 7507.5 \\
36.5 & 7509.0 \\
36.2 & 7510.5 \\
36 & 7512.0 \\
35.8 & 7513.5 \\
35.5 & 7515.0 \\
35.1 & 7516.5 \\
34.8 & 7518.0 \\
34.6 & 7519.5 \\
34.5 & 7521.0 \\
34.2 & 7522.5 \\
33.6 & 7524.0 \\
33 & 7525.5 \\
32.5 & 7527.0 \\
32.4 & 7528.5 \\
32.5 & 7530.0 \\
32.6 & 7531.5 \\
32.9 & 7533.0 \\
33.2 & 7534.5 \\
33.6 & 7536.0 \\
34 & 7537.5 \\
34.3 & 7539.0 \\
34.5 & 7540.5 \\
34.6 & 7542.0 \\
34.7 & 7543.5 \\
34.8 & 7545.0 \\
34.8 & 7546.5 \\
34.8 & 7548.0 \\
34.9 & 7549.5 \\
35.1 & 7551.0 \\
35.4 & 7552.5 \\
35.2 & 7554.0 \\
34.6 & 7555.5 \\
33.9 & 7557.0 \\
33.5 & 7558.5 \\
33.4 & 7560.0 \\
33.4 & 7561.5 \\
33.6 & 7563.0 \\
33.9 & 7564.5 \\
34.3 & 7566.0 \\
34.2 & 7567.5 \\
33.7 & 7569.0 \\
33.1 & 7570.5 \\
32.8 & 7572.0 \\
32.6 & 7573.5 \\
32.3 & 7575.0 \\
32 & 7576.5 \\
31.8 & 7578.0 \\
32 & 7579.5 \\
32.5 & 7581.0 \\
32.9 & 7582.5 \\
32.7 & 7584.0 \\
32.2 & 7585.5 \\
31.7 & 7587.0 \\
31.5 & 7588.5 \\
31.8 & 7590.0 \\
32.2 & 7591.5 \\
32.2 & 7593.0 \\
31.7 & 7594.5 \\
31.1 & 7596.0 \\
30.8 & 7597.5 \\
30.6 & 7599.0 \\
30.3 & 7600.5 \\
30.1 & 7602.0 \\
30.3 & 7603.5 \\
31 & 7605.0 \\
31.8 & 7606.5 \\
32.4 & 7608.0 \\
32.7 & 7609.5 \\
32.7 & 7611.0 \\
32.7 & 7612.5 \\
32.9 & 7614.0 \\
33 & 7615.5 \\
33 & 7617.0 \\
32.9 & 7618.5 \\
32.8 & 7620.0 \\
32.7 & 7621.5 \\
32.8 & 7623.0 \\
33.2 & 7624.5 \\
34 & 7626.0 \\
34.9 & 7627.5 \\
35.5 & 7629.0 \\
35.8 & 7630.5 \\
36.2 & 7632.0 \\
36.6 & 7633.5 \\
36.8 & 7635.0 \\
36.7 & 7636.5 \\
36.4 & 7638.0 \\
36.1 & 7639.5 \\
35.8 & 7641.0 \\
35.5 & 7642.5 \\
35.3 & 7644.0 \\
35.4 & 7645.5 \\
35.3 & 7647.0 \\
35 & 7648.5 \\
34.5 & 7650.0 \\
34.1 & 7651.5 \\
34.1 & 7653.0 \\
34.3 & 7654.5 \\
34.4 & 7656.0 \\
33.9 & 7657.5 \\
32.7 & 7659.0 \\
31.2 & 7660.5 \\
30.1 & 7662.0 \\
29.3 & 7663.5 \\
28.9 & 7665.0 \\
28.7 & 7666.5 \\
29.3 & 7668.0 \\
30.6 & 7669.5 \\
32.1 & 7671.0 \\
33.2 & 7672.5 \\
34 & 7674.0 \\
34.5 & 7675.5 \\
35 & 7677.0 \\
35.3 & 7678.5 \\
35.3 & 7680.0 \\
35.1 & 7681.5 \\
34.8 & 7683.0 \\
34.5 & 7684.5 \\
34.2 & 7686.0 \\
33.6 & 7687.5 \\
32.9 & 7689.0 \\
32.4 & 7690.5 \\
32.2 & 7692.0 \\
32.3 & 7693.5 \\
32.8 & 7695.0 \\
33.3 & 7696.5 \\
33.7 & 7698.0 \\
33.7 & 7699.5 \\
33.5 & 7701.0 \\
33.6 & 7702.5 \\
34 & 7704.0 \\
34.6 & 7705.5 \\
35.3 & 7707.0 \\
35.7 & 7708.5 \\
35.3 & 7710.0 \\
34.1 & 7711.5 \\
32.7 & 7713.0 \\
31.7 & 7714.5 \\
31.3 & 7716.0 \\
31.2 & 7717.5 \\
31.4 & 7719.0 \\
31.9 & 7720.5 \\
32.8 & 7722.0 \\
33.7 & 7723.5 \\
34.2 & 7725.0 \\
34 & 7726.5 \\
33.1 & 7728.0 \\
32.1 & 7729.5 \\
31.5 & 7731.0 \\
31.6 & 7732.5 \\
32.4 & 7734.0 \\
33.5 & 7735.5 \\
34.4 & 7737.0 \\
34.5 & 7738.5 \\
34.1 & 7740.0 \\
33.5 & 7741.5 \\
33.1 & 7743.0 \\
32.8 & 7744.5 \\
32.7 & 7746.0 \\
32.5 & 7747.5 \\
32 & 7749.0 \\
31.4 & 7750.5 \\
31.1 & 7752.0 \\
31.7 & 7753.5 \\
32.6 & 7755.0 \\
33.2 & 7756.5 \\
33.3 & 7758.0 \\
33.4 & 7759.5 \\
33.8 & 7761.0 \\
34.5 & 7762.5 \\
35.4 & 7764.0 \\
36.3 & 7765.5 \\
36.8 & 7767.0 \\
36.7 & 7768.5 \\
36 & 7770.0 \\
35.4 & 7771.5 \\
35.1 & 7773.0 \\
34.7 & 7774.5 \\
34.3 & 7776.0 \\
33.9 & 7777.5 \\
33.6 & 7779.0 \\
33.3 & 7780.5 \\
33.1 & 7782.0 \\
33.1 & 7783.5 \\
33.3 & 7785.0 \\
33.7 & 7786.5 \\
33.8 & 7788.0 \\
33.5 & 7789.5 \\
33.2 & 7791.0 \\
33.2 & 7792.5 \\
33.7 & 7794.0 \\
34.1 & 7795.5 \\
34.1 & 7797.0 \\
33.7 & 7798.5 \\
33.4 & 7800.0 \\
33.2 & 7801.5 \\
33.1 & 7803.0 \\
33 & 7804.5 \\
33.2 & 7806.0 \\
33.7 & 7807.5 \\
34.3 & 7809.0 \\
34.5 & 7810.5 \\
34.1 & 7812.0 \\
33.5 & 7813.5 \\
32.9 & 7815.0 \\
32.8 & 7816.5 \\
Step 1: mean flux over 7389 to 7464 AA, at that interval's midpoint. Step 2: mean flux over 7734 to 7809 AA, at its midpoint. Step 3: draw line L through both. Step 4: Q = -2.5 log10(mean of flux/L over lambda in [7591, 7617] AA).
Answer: 0.08 mag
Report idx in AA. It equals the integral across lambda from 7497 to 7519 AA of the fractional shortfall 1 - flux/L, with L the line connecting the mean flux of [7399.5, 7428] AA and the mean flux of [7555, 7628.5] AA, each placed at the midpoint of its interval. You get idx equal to -1.3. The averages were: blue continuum 34.6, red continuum 32.6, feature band 35.6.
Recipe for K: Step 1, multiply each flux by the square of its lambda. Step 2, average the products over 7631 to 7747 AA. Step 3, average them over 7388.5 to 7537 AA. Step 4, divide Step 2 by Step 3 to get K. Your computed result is 1.03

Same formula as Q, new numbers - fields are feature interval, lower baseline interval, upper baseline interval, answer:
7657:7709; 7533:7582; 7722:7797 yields 0.021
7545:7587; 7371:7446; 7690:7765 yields 0.018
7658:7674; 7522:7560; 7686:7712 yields 0.099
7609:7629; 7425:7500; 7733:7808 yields 0.034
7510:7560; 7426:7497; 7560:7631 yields -0.022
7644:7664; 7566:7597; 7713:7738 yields -0.035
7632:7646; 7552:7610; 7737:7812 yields -0.101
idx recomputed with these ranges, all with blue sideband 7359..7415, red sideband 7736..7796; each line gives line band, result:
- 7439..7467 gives 0.1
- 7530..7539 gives 0.3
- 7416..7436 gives -1.0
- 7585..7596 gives 0.7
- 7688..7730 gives 0.9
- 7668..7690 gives 0.1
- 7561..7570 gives 0.1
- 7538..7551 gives -0.2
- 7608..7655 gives -0.6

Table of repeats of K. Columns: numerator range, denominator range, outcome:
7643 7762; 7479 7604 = 1.02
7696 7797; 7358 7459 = 1.05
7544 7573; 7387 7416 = 1.06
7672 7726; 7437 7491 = 1.04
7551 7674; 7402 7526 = 0.99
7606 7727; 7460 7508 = 1.02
